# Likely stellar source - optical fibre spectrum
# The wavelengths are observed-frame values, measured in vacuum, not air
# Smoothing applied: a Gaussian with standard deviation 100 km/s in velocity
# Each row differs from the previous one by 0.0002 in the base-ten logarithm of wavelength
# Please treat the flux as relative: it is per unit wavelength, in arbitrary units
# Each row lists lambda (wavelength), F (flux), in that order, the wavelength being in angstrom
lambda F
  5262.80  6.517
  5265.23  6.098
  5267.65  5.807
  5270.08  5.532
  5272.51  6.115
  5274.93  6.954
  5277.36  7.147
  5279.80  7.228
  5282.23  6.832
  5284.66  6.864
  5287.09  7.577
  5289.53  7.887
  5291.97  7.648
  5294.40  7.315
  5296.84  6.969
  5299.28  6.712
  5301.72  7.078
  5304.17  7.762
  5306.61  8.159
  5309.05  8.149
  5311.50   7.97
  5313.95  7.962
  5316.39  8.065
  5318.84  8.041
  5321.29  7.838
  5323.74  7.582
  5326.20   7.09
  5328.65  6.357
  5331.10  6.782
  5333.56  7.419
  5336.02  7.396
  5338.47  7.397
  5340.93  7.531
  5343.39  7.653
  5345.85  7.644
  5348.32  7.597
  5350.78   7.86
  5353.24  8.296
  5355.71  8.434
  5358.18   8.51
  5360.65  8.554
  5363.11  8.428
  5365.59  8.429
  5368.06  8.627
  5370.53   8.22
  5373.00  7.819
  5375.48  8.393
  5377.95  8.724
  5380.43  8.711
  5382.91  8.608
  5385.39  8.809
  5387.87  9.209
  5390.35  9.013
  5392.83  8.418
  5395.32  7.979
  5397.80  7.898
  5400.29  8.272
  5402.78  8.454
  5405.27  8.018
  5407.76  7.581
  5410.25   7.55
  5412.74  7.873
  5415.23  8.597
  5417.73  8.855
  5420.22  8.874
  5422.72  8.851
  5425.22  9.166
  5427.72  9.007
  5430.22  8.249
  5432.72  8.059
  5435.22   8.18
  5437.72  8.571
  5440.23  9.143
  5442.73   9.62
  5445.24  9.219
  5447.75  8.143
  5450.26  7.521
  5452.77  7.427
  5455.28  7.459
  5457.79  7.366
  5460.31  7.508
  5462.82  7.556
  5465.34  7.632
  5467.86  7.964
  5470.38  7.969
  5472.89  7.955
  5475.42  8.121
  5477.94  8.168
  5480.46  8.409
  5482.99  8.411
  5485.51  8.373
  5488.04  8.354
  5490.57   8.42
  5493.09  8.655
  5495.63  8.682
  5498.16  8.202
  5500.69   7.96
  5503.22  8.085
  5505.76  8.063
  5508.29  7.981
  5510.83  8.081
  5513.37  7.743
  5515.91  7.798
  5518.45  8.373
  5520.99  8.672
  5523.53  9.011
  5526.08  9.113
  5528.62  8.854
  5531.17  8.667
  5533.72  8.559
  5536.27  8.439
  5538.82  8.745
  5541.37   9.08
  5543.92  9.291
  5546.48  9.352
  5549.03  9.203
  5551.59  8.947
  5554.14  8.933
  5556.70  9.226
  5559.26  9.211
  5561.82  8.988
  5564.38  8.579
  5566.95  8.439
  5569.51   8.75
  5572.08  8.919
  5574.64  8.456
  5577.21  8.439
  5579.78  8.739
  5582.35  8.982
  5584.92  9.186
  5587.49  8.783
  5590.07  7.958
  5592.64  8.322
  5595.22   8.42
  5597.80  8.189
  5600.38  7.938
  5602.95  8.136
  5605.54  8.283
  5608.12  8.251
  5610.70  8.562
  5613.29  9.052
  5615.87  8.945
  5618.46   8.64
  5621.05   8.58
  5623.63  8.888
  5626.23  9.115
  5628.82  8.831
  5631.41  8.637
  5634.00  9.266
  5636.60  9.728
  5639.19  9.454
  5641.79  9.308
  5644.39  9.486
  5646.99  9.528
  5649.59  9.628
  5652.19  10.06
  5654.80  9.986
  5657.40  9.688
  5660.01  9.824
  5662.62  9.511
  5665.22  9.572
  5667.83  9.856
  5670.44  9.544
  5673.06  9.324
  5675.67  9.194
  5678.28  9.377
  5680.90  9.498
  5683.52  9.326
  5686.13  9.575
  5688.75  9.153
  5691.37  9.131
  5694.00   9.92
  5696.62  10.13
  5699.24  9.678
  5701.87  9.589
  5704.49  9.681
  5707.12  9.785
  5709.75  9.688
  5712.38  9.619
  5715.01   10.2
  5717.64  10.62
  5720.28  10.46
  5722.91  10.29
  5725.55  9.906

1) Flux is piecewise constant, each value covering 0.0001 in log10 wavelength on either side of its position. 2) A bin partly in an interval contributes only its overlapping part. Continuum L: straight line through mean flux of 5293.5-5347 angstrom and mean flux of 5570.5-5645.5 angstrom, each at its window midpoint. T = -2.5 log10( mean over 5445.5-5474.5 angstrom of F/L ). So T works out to 0.05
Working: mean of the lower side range 7.49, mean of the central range 7.74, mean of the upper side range 8.74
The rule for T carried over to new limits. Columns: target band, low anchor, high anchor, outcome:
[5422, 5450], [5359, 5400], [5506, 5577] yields -0.017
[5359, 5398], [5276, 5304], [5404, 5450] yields -0.060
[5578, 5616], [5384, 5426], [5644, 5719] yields 0.096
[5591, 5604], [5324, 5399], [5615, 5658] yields 0.114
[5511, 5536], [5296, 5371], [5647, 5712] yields 0.034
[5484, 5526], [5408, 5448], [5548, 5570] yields 0.062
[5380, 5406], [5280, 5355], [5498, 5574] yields -0.077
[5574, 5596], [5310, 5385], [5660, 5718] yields 0.064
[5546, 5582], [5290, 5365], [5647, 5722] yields 0.019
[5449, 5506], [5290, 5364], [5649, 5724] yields 0.069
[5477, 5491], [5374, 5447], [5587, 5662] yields 0.042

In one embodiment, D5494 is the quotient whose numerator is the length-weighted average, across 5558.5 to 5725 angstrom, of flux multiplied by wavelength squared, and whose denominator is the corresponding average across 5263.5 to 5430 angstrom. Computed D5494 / 1.31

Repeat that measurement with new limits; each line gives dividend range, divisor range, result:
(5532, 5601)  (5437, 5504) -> 1.11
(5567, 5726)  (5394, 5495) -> 1.21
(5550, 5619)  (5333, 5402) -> 1.14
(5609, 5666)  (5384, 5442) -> 1.19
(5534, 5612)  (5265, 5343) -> 1.32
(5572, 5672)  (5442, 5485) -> 1.19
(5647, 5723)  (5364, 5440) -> 1.27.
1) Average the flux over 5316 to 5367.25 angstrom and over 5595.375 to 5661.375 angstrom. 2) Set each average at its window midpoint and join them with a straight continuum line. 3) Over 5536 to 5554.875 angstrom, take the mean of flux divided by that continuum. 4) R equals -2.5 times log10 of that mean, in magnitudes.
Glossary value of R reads -0.05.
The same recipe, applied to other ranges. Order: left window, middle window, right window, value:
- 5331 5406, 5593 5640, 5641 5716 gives 0.076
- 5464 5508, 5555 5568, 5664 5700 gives -0.023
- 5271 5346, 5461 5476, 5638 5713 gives 0.068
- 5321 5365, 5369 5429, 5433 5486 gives -0.074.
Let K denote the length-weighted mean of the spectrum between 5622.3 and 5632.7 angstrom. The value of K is 8.87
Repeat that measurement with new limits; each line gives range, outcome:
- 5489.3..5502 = 8.39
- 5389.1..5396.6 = 8.47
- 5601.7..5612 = 8.3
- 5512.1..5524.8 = 8.32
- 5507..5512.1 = 8.03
